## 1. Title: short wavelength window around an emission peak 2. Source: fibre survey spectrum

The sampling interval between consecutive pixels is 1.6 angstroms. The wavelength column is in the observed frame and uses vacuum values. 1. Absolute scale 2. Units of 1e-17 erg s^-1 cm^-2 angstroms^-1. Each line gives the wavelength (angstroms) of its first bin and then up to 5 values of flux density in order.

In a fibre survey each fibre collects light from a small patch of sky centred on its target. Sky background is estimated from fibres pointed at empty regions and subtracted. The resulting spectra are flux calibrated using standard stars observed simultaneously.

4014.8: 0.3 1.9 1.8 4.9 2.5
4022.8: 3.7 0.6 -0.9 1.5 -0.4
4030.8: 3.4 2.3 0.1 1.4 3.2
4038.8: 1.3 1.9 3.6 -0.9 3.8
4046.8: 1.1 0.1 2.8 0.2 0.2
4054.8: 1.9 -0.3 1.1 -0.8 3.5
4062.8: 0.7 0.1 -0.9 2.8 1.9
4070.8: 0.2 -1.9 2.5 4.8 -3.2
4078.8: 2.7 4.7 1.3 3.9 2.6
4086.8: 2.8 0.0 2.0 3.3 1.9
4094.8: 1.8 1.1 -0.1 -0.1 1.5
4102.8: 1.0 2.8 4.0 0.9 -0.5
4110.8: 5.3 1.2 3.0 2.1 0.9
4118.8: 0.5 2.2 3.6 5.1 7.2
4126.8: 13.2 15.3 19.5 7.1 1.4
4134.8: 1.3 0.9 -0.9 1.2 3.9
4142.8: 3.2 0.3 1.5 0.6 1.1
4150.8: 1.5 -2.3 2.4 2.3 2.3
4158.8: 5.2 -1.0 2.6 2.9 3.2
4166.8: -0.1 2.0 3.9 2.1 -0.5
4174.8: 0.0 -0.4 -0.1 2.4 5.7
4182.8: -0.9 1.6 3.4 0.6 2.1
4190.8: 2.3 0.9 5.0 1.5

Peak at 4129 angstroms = [O II] 3727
